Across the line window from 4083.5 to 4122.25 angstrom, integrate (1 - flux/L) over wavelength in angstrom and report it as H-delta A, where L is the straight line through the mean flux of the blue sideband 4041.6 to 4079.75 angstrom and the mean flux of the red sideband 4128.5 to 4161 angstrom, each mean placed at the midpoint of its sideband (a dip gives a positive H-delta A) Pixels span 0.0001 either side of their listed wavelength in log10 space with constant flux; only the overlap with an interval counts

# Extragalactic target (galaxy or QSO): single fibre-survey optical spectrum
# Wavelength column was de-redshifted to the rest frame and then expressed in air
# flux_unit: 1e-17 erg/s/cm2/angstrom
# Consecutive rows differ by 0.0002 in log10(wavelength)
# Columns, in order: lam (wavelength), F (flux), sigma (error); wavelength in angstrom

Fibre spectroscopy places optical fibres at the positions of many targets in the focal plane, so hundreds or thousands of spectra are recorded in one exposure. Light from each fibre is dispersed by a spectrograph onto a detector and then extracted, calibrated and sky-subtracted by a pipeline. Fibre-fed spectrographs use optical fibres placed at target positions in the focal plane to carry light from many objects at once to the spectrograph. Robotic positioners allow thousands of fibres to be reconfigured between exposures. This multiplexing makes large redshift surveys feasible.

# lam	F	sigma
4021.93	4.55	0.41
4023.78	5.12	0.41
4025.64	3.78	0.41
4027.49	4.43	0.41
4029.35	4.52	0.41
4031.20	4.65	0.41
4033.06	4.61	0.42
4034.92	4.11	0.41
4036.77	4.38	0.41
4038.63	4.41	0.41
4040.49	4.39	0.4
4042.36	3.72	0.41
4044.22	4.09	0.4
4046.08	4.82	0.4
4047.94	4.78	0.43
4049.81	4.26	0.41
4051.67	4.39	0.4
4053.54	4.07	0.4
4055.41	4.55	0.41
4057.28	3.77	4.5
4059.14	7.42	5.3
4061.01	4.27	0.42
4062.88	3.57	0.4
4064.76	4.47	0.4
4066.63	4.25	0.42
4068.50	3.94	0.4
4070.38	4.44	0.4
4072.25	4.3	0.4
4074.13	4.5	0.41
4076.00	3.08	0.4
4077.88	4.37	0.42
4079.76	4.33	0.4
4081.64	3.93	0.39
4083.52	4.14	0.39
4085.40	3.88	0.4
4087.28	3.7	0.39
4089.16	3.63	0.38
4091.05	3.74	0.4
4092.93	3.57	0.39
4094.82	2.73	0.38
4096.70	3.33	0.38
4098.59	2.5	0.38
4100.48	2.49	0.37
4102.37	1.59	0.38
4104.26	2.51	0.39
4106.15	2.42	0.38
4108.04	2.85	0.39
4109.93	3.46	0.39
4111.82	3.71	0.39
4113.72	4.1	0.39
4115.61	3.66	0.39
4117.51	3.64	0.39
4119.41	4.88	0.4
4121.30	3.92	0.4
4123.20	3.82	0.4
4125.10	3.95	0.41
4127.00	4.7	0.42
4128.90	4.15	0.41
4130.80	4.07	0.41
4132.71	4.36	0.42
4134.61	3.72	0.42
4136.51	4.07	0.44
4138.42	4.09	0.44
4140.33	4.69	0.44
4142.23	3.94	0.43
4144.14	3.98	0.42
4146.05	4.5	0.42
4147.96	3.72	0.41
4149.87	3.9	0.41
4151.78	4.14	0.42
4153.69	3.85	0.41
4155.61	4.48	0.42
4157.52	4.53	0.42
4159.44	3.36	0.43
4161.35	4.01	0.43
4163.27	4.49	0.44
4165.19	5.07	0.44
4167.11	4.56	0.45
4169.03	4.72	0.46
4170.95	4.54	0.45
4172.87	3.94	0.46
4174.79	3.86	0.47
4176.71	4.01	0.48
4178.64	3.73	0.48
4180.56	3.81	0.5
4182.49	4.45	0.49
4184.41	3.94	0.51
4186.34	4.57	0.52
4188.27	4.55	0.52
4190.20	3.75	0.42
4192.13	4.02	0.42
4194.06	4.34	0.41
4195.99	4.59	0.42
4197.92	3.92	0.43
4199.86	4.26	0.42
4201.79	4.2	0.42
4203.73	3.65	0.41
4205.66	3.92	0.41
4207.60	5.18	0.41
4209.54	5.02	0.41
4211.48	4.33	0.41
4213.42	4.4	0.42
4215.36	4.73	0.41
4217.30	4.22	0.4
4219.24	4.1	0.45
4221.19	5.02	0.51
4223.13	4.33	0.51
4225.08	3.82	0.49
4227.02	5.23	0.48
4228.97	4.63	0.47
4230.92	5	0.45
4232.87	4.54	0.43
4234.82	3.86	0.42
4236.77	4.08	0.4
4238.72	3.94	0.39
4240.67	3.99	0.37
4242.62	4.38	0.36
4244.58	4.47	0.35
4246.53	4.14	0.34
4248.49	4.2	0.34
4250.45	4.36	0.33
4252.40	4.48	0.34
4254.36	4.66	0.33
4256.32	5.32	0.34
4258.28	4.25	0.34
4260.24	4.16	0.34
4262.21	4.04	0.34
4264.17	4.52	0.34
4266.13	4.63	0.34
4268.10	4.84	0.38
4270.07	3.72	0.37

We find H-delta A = 8.1 angstrom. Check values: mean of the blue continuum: 4.36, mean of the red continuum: 4.09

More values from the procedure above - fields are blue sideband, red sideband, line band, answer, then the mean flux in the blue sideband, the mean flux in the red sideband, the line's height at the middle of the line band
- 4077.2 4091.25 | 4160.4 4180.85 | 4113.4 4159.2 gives 0.4 angstrom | 3.97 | 4.26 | 4.15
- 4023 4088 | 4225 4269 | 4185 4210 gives 0.7 angstrom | 4.33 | 4.43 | 4.4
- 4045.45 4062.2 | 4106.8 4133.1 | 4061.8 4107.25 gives 8.3 angstrom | 4.69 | 3.92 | 4.33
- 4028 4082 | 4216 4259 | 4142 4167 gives 1.2 angstrom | 4.36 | 4.41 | 4.39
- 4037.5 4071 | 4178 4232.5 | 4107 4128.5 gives 2.5 angstrom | 4.42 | 4.35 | 4.39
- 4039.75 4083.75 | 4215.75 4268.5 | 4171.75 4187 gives 1.2 angstrom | 4.33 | 4.41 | 4.38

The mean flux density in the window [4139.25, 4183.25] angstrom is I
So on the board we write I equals 4.18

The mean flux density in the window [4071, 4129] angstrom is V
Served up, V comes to 3.6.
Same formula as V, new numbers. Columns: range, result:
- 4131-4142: 4.16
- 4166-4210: 4.23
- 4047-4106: 3.86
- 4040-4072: 4.42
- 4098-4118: 2.99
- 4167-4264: 4.32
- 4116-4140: 4.12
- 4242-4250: 4.29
